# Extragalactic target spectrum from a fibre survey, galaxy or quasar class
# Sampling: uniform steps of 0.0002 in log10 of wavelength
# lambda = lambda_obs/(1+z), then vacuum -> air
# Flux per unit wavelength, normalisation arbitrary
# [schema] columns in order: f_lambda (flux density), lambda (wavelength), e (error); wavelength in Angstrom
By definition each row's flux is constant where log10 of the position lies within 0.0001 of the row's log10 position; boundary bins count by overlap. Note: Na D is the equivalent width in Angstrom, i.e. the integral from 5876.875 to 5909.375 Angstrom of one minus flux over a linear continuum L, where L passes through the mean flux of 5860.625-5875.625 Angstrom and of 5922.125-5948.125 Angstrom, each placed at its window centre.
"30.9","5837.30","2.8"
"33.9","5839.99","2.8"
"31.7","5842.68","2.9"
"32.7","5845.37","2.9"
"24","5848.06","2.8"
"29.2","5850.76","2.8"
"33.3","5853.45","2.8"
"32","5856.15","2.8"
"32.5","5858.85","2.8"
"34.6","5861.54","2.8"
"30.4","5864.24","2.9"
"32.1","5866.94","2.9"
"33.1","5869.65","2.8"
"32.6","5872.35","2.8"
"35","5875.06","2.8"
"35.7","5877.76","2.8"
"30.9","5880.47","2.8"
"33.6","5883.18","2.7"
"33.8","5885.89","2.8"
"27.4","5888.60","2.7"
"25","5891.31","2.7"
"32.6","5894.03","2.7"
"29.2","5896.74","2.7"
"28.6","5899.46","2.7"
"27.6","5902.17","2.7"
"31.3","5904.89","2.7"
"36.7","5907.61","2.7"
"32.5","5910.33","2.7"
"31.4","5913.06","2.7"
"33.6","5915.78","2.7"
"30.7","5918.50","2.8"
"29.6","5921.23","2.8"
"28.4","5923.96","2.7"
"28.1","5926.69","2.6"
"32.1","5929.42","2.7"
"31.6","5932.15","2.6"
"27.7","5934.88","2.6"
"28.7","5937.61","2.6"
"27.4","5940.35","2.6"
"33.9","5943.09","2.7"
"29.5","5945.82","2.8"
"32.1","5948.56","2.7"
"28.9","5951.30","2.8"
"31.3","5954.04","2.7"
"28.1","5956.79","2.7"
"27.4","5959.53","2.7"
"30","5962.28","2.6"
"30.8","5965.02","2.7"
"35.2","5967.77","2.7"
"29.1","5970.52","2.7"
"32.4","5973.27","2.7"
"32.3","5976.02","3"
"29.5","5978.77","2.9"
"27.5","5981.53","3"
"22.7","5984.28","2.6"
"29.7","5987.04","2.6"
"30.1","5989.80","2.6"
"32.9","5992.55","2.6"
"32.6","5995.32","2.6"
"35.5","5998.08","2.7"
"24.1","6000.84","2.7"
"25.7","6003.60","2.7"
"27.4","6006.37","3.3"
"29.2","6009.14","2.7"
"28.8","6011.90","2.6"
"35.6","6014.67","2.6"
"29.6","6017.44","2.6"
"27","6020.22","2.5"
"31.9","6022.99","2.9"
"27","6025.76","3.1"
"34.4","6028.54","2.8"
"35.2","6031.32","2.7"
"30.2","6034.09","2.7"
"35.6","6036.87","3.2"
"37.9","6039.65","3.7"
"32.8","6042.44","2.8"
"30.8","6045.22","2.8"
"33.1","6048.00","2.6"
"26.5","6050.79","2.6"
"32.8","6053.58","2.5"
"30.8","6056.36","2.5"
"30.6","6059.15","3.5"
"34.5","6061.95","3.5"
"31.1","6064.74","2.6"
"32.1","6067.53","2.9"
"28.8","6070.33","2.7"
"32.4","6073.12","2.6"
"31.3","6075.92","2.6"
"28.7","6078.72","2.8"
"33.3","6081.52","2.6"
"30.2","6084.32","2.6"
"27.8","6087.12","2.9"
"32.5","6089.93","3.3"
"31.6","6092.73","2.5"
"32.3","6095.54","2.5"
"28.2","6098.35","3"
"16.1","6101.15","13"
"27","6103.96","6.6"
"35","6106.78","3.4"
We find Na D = 0.7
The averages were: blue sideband 32.8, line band 31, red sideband 29.8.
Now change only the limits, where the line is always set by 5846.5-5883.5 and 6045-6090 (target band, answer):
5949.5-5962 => 1.0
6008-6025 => 0.5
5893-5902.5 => 0.7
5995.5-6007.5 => 1.0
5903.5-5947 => 1.2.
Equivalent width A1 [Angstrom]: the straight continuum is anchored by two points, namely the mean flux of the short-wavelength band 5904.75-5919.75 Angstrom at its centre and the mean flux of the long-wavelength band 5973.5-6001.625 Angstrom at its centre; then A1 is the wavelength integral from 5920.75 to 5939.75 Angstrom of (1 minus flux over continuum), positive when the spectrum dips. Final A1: 1.6 Angstrom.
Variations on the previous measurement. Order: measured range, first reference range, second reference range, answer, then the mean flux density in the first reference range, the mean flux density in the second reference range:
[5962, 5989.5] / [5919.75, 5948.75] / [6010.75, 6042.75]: 0.8 Angstrom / 29.8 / 32.2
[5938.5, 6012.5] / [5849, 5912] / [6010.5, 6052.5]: 4.5 Angstrom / 31.7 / 31.8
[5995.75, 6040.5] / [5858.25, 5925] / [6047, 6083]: 0.6 Angstrom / 31.6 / 31.2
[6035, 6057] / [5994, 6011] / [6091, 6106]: -3.2 Angstrom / 29.1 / 27.5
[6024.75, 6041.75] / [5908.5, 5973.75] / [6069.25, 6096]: -1.5 Angstrom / 30.5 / 30.9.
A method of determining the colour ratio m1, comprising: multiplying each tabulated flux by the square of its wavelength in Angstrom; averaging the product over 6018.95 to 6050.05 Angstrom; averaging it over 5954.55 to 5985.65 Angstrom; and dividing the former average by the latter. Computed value 1.1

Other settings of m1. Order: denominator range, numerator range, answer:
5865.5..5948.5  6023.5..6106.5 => 1.05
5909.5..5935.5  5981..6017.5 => 0.99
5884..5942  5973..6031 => 1.02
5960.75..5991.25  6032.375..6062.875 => 1.11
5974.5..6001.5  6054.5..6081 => 1.07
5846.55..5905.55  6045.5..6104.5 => 1.04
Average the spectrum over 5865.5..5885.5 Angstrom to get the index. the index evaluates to 33.3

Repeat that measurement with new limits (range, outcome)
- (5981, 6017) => 29.4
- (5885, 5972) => 30.3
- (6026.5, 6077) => 32.2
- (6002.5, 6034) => 30.2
